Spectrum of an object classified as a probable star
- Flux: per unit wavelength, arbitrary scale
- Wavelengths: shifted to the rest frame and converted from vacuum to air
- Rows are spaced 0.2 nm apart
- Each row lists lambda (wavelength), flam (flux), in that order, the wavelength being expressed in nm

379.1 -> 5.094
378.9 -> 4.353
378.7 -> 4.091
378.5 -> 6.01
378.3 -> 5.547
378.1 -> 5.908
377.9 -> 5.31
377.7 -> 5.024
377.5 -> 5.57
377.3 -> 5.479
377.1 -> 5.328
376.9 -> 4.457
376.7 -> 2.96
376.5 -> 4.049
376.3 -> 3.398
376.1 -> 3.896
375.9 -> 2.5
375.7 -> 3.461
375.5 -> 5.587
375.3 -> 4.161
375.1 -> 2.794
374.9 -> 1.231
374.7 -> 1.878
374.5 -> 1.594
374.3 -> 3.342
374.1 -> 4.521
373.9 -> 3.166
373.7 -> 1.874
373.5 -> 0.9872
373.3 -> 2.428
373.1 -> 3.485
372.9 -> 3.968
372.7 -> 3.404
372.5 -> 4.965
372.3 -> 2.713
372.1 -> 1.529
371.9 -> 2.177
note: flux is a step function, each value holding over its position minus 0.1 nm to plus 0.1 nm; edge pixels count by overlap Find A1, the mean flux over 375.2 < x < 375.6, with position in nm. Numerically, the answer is 4.87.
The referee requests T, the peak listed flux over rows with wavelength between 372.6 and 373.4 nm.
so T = 3.968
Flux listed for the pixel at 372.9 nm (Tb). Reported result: 3.968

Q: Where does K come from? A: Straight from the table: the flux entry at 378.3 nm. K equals 5.547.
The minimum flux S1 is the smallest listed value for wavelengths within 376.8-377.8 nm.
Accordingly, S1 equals 4.457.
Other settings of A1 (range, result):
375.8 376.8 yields 3.36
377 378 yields 5.34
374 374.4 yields 3.93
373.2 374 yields 2.11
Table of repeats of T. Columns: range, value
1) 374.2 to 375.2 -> 3.342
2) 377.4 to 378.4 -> 5.908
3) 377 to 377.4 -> 5.479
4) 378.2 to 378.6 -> 6.01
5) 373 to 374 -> 3.485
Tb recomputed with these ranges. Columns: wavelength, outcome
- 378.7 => 4.091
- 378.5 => 6.01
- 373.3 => 2.428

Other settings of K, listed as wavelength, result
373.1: 3.485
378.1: 5.908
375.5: 5.587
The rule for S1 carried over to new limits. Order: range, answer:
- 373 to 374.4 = 0.9872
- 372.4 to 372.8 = 3.404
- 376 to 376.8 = 2.96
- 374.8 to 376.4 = 1.231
